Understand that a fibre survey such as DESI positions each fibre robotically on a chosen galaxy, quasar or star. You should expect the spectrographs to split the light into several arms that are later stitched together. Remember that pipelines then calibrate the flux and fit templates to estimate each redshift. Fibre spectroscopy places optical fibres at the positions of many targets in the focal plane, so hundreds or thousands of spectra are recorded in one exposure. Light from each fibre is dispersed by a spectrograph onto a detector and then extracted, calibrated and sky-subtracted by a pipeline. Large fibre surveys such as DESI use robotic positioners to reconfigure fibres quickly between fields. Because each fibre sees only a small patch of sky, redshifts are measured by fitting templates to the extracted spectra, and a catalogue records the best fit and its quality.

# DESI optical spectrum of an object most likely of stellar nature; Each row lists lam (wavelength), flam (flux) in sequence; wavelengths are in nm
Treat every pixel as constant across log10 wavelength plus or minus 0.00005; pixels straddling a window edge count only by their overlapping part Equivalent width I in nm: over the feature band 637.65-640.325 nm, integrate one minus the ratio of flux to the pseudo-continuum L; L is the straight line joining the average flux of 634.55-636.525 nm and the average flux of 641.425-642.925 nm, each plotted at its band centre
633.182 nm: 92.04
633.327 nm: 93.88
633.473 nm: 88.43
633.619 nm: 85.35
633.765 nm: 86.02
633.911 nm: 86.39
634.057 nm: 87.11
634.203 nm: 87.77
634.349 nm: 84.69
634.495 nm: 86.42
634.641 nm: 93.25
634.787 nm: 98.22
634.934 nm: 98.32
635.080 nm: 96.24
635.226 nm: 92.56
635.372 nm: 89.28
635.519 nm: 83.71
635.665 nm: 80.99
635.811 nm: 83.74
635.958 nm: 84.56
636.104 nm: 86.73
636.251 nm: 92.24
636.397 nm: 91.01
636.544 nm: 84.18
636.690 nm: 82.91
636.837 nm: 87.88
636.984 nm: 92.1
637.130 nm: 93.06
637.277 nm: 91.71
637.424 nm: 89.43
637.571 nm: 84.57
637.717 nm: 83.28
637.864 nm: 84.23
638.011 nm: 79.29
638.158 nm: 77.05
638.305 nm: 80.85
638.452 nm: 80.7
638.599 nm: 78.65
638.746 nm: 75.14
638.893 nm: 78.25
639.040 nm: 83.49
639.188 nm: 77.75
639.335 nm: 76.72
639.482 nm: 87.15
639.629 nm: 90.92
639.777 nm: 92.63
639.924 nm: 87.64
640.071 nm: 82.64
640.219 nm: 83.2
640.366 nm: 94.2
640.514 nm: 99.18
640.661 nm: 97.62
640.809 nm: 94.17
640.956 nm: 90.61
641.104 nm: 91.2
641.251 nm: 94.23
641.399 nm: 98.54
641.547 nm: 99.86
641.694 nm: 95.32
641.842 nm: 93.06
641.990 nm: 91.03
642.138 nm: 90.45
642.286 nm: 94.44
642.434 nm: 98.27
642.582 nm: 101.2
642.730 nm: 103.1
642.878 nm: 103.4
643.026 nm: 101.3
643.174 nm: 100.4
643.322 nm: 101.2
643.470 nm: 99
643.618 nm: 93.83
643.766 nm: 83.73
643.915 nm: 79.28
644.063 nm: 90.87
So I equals 0.32 nm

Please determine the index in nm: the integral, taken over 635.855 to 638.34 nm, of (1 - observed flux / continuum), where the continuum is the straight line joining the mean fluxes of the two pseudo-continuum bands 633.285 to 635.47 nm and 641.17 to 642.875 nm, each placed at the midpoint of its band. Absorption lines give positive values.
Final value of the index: 0.166 nm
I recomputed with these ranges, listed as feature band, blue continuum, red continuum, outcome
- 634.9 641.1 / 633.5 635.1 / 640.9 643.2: 0.42 nm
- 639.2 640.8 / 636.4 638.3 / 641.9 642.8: 0.04 nm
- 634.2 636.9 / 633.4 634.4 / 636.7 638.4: -0.08 nm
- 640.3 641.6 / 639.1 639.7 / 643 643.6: -0.08 nm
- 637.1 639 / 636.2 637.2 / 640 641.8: 0.16 nm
